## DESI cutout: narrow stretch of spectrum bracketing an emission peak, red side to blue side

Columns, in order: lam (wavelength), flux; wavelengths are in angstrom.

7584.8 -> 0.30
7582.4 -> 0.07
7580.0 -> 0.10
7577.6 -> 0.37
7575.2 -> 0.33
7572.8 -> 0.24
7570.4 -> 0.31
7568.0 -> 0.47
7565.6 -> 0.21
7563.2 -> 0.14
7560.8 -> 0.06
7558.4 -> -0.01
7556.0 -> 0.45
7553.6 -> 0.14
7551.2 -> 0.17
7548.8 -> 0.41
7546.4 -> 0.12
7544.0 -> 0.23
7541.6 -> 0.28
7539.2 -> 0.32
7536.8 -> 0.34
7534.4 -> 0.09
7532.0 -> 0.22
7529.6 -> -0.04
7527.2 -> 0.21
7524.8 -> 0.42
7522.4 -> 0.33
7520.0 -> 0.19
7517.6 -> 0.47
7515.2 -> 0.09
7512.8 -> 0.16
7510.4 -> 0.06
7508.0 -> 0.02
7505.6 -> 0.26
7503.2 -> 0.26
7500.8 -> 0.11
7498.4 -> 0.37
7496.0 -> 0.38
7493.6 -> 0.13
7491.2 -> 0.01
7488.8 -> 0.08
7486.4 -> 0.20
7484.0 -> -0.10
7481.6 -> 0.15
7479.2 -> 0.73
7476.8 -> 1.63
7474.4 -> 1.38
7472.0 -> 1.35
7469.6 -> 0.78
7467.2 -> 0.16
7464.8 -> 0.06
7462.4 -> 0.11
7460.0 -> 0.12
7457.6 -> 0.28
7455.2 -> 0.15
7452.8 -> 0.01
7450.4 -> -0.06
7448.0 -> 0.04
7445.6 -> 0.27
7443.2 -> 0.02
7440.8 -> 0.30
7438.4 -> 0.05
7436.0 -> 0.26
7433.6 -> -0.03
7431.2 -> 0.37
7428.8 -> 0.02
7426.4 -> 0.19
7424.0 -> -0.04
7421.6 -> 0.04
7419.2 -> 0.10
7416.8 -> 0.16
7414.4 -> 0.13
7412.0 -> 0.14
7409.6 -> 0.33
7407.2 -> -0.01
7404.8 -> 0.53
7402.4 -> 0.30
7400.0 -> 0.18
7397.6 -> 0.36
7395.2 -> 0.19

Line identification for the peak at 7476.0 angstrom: [O II] 3727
